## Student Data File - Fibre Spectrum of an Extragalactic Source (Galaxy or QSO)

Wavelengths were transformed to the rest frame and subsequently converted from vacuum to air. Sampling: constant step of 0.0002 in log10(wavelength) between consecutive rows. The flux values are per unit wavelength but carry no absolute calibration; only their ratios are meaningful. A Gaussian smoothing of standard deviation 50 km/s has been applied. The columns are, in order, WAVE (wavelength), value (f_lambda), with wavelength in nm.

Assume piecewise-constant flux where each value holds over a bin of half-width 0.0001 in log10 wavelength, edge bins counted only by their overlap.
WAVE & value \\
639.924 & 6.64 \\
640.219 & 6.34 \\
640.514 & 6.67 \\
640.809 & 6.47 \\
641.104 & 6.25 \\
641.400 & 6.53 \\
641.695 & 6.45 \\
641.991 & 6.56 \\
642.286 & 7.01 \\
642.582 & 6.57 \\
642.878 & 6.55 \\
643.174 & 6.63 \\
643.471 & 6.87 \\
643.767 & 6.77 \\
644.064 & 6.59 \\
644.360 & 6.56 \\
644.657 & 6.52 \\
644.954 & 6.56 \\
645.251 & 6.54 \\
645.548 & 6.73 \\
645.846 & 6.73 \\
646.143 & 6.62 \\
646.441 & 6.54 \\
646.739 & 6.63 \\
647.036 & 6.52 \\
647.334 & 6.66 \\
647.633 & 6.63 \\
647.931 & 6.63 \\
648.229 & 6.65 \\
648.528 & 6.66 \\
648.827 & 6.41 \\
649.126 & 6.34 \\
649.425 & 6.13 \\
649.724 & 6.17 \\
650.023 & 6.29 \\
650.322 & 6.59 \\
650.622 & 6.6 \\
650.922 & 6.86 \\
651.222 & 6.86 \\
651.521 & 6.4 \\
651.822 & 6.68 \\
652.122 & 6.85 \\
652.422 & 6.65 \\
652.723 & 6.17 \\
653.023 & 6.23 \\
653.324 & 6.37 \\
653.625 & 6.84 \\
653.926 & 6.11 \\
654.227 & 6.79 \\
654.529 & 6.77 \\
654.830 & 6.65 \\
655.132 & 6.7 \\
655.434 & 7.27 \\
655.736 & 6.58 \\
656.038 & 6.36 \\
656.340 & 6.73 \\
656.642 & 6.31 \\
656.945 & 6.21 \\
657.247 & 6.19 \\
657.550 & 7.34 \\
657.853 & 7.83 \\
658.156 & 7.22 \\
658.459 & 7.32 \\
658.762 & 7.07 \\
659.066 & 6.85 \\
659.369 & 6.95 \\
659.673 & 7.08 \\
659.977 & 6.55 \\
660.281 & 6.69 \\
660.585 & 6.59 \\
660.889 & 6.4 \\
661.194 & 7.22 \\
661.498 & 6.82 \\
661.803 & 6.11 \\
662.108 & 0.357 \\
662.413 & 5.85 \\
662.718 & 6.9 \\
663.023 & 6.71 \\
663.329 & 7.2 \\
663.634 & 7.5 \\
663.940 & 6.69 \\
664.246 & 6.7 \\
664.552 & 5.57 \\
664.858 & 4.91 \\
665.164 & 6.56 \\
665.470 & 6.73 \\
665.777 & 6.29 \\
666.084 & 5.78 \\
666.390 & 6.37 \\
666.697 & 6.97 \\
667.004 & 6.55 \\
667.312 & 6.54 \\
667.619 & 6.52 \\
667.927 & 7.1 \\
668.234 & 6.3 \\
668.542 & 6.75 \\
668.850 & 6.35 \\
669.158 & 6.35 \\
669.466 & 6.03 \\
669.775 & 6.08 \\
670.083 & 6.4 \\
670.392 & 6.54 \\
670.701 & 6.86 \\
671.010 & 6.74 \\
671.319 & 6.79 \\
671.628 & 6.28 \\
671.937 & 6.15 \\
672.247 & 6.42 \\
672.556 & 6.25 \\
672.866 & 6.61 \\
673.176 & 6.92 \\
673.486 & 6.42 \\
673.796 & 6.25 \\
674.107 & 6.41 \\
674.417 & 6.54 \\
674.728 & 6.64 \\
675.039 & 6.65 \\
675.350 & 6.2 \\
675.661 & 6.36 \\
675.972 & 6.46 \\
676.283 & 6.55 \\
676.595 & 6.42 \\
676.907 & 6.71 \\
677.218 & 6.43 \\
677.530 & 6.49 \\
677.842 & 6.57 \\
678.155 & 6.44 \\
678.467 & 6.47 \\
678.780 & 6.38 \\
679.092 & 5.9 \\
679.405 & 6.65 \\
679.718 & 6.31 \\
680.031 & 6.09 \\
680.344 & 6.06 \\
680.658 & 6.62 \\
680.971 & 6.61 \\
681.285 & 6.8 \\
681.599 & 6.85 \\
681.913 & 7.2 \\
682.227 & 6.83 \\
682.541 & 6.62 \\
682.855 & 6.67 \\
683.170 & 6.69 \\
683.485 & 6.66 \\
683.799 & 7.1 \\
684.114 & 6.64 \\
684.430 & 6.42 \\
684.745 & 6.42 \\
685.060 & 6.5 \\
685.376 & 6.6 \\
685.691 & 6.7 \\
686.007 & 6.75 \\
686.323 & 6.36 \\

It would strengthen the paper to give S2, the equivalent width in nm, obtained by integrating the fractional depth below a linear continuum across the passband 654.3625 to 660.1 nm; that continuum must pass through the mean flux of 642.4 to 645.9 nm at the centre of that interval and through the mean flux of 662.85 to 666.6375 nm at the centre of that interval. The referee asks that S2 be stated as -0.296 nm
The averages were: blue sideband 6.63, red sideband 6.43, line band 6.84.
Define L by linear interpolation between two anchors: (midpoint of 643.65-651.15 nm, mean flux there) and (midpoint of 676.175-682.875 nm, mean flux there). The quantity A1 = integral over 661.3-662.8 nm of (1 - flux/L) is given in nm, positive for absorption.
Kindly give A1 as 0.31 nm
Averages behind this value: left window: 6.56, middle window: 5.19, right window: 6.53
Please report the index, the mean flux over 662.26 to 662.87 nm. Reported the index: 6.37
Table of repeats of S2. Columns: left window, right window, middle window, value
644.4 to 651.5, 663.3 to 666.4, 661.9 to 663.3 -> 0.26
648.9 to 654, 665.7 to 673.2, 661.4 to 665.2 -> 0.30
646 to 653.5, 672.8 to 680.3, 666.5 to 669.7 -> -0.03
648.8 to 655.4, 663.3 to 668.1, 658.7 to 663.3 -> 0.15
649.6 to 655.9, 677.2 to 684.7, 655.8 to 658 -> -0.04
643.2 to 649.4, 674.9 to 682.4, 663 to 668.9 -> 0.03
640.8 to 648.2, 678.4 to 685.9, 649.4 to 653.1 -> 0.05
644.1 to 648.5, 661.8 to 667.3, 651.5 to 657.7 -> -0.20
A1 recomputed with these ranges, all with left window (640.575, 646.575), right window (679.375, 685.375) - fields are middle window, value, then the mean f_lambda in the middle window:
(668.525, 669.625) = 0.05 nm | 6.32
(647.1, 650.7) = 0.07 nm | 6.48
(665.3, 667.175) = 0.05 nm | 6.45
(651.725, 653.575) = 0.03 nm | 6.51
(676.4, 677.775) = 0.02 nm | 6.52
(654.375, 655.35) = -0.02 nm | 6.74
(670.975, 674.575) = 0.08 nm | 6.47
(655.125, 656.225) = -0.02 nm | 6.73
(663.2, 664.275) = -0.07 nm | 7.06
